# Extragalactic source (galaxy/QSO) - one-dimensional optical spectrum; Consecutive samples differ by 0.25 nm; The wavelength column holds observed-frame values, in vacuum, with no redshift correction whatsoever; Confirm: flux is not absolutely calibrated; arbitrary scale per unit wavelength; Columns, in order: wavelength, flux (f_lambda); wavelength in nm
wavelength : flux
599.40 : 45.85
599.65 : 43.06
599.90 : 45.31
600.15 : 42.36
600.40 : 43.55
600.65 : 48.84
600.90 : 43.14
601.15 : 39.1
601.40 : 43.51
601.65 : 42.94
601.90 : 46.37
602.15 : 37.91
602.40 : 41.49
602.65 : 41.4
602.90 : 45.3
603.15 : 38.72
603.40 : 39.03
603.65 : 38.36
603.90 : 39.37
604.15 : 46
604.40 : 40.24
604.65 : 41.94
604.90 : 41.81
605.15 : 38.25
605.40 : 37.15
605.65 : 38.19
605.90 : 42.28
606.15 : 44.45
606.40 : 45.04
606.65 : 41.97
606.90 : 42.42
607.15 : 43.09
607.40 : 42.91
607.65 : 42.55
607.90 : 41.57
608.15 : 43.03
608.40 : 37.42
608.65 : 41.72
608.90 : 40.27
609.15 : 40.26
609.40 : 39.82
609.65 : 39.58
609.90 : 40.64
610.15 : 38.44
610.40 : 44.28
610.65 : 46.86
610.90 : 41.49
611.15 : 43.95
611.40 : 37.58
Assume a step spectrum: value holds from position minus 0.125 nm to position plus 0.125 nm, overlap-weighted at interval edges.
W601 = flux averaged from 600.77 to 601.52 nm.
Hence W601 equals 42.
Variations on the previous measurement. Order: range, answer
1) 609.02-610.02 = 40.1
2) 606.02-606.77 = 43.8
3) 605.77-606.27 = 43.3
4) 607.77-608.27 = 42.3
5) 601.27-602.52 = 42.4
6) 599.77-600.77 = 45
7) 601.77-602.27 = 42.2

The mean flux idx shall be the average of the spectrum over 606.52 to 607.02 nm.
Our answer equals 42.2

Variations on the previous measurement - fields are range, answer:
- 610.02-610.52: 41.3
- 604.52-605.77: 39.5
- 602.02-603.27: 41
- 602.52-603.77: 40.6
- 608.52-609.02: 41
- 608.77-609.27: 40.3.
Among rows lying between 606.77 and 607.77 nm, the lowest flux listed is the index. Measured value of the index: 42.42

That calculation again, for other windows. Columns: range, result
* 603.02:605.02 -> 38.36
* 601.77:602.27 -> 37.91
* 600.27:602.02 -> 39.1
